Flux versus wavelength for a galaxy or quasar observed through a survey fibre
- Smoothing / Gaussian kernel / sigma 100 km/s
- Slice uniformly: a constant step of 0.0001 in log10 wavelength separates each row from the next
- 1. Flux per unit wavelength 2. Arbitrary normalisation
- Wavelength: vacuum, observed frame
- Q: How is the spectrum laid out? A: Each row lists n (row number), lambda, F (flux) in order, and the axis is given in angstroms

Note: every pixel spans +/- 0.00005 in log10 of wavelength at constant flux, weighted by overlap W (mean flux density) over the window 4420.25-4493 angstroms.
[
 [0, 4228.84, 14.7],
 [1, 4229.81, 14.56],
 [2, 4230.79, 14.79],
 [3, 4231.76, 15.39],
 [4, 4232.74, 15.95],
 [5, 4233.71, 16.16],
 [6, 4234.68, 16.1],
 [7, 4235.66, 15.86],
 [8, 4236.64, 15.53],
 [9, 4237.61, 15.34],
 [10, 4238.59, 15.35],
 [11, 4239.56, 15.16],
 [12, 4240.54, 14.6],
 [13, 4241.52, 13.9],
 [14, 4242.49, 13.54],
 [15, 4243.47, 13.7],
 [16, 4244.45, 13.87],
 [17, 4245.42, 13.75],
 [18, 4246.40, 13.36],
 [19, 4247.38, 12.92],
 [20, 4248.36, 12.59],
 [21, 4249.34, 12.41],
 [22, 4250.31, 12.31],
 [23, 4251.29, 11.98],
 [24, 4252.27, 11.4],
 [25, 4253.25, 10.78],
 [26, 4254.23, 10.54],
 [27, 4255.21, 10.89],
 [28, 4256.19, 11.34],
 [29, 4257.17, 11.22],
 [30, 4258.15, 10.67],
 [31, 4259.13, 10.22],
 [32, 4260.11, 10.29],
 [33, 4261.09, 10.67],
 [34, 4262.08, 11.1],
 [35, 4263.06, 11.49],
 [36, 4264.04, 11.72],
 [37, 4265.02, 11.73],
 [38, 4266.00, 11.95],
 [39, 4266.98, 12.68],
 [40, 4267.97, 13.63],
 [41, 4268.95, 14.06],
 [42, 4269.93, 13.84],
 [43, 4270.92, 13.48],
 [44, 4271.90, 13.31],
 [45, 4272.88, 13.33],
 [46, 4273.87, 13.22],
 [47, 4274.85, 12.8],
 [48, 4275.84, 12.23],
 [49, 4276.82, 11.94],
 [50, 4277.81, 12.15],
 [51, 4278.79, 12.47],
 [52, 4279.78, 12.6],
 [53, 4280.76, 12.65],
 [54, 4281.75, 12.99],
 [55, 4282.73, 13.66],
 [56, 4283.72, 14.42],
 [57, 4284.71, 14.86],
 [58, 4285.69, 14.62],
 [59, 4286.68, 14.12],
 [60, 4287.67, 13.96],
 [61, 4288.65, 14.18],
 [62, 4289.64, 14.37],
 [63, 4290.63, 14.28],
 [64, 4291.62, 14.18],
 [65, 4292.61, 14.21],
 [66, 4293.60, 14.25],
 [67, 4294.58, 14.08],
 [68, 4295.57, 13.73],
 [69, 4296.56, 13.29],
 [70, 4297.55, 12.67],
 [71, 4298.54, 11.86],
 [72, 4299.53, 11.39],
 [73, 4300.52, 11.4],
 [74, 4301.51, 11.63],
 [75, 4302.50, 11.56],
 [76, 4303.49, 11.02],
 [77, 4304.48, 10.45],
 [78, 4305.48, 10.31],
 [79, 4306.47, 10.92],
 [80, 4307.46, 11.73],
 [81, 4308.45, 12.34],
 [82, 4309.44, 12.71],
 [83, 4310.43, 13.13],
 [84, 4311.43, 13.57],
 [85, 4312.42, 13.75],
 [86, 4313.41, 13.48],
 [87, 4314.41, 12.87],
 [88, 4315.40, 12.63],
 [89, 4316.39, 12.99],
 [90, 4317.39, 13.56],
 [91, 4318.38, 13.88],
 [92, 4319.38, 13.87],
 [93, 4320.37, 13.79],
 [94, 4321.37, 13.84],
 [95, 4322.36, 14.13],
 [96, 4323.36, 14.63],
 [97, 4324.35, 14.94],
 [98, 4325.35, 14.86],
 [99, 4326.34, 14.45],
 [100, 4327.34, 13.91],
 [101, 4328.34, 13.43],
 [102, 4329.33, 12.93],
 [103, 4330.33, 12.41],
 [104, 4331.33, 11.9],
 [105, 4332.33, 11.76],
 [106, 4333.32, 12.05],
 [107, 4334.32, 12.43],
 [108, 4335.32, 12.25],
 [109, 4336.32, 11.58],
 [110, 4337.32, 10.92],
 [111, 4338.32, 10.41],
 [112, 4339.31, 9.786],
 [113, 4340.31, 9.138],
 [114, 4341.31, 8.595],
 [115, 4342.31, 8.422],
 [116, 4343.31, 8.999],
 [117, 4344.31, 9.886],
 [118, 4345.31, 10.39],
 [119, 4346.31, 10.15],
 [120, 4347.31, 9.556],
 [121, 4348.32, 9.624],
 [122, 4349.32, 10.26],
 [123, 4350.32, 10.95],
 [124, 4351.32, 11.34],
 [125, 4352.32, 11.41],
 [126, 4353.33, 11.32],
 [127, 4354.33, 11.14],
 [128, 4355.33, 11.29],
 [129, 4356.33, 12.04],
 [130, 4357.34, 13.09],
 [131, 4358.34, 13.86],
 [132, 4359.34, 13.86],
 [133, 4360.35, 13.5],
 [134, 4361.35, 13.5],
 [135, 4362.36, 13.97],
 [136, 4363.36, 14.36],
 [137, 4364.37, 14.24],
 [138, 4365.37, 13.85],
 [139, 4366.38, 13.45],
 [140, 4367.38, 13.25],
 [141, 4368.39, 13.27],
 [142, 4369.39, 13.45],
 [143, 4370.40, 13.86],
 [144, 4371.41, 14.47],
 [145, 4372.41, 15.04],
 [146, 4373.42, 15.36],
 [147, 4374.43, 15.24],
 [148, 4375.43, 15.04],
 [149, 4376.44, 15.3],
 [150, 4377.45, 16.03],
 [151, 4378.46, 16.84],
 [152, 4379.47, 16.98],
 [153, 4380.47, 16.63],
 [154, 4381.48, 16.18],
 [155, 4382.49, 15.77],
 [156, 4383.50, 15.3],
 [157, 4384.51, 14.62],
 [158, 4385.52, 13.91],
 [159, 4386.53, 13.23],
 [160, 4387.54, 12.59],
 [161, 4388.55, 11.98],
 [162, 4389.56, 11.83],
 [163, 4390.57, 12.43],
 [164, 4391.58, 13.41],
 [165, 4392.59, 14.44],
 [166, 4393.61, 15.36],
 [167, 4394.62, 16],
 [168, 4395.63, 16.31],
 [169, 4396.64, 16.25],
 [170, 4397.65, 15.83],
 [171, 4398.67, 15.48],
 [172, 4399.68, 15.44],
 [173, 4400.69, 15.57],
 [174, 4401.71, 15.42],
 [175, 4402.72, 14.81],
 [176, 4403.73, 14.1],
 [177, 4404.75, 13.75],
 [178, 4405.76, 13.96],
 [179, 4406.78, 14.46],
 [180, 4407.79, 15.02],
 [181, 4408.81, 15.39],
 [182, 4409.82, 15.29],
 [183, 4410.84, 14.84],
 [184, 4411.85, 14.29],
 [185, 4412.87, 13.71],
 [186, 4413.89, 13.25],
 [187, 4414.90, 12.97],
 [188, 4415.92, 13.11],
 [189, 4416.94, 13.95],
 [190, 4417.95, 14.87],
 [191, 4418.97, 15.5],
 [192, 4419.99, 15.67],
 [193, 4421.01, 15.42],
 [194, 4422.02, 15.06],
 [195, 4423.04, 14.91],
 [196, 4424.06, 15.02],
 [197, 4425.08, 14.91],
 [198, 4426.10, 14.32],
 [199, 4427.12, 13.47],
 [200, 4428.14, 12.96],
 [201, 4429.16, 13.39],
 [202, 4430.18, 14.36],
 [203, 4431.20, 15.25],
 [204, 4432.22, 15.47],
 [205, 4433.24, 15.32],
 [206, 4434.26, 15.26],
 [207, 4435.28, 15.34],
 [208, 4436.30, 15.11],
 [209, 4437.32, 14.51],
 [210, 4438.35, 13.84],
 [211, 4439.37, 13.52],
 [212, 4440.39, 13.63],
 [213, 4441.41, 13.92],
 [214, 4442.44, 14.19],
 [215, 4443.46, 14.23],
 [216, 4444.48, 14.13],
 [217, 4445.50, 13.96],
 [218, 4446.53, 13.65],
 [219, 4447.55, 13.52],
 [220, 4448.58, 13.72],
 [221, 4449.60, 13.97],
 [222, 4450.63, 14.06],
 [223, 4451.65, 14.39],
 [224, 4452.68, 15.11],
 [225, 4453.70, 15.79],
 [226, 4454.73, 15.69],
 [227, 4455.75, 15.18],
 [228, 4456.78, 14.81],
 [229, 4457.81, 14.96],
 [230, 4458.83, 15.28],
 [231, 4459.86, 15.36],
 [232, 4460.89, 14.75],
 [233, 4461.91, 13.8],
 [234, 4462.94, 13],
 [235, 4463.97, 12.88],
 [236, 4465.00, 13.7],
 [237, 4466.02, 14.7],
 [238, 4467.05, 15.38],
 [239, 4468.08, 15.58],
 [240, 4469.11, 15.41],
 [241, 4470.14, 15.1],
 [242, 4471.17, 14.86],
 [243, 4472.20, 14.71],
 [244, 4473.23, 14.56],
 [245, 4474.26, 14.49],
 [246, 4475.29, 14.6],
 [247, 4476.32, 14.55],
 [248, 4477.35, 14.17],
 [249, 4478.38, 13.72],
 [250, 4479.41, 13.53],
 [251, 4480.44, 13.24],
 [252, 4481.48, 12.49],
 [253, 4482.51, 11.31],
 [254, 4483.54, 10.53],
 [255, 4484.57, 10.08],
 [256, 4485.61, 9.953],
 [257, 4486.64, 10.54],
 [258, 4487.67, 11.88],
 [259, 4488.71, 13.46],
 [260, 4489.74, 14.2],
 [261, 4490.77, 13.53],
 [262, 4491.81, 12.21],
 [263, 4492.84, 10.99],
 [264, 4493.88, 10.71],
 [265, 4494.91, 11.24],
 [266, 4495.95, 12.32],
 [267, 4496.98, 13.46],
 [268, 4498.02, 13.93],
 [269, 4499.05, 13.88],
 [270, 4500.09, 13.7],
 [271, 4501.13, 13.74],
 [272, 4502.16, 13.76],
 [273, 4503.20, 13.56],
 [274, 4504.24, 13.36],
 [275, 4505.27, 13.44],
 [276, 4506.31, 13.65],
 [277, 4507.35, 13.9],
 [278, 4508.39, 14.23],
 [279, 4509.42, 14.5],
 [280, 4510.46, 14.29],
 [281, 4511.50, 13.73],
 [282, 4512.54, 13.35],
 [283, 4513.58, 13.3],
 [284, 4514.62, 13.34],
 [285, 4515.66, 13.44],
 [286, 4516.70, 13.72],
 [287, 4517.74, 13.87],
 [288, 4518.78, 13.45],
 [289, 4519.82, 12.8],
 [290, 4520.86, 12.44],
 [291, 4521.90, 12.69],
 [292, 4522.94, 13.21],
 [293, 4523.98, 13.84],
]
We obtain 14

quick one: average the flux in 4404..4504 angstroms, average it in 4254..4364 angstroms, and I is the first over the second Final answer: 1.13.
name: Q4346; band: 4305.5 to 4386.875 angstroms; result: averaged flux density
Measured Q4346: 12.9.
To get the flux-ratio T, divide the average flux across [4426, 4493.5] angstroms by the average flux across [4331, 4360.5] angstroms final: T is 1.3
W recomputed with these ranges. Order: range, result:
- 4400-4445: 14.5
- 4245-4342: 12.6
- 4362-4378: 14.4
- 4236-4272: 12.6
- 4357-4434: 14.5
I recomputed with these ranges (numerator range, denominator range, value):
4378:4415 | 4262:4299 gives 1.11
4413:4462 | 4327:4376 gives 1.19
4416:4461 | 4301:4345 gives 1.19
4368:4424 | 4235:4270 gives 1.16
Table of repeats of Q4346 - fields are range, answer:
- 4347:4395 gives 13.6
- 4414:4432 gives 14.4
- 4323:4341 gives 12.4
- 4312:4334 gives 13.4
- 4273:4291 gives 13.4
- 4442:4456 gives 14.4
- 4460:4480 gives 14.4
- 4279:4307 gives 13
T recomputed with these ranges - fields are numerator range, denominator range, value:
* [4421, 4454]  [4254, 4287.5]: 1.15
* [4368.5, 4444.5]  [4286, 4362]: 1.19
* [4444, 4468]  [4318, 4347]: 1.20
